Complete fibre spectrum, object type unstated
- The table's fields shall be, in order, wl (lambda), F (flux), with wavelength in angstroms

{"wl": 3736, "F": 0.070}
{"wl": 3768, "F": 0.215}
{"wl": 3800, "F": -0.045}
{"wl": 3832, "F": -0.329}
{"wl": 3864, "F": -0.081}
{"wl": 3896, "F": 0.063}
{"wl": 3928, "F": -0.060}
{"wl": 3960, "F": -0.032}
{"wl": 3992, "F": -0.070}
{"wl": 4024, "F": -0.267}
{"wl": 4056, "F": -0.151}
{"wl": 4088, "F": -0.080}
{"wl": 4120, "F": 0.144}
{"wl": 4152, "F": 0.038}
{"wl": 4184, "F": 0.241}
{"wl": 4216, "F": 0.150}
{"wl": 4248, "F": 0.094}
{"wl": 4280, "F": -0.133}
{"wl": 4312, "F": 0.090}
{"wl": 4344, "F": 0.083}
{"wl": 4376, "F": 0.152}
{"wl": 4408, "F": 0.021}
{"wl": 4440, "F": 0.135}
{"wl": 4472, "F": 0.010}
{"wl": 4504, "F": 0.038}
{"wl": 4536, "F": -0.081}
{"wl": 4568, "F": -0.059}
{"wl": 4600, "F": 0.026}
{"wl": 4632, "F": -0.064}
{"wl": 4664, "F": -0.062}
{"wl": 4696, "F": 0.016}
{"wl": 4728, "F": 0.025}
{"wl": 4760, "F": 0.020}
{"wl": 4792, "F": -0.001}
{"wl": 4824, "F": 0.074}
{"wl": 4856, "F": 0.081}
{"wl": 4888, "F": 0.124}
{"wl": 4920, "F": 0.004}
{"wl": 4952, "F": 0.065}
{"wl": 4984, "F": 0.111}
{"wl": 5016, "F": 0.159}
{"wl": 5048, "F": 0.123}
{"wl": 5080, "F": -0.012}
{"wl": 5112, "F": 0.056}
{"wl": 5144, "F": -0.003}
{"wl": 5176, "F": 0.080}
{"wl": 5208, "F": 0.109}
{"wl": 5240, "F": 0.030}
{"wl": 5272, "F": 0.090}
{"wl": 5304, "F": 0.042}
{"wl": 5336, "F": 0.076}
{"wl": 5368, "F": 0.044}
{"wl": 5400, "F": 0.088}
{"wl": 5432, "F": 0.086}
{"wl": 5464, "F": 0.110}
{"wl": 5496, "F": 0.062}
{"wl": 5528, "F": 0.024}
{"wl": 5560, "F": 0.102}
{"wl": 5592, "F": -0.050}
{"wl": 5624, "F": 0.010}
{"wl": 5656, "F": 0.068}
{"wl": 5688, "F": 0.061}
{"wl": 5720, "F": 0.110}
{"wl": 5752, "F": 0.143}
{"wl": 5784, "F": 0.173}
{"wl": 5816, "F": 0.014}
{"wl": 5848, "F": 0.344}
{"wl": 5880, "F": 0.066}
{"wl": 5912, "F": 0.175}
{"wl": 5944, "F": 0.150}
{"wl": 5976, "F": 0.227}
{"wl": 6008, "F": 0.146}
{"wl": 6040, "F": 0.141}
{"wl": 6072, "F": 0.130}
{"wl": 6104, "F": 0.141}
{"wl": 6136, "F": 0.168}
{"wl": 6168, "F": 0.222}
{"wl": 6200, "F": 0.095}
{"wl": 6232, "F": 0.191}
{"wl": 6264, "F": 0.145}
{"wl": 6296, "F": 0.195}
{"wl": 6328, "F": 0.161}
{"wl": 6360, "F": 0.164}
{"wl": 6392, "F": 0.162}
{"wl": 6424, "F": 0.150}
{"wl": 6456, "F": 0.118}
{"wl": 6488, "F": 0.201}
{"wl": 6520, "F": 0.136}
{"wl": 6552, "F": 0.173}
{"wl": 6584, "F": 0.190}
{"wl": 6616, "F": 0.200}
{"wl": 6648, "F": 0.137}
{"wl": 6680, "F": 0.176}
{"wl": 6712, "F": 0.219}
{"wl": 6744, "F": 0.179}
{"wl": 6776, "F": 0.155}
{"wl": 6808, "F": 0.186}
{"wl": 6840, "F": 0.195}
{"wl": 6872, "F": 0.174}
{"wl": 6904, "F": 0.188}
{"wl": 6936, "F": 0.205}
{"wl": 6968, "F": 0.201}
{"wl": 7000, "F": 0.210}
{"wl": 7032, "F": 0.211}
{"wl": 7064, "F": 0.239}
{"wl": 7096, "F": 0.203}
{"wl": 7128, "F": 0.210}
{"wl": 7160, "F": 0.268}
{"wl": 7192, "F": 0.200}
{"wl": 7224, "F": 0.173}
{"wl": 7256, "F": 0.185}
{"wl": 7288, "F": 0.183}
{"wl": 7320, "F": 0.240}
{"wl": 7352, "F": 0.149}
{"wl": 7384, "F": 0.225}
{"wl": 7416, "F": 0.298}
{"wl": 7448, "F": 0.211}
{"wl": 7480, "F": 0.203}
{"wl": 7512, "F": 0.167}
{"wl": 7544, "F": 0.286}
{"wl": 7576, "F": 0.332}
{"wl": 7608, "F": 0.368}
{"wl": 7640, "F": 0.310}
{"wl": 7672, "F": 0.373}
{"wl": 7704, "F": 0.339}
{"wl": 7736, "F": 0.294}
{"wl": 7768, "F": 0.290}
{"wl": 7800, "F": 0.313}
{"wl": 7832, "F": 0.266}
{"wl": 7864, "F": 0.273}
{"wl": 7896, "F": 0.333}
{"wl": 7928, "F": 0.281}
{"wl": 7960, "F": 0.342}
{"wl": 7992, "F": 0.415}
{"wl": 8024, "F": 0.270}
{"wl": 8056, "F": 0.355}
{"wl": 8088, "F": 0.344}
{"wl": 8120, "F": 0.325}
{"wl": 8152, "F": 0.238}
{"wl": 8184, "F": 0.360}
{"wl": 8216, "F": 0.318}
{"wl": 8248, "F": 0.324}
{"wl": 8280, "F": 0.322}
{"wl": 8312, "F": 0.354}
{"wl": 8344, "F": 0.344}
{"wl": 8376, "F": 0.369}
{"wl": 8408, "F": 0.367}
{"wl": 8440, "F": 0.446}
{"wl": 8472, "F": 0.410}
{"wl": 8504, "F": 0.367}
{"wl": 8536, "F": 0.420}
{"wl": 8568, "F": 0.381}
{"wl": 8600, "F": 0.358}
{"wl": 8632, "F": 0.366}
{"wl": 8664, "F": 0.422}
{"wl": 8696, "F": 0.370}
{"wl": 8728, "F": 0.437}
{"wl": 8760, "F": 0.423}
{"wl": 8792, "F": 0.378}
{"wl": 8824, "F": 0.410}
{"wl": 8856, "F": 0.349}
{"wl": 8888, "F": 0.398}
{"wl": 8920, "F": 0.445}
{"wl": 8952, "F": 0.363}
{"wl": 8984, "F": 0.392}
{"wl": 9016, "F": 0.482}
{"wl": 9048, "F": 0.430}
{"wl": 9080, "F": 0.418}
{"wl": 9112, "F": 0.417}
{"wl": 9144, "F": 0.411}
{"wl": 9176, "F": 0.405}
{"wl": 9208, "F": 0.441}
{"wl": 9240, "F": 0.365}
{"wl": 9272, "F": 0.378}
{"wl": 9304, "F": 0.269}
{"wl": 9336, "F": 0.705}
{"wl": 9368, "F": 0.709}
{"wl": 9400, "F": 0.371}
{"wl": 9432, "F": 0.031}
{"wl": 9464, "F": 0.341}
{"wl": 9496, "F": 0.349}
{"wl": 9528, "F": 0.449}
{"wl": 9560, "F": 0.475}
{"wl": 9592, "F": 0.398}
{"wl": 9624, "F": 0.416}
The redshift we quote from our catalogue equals 0.895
